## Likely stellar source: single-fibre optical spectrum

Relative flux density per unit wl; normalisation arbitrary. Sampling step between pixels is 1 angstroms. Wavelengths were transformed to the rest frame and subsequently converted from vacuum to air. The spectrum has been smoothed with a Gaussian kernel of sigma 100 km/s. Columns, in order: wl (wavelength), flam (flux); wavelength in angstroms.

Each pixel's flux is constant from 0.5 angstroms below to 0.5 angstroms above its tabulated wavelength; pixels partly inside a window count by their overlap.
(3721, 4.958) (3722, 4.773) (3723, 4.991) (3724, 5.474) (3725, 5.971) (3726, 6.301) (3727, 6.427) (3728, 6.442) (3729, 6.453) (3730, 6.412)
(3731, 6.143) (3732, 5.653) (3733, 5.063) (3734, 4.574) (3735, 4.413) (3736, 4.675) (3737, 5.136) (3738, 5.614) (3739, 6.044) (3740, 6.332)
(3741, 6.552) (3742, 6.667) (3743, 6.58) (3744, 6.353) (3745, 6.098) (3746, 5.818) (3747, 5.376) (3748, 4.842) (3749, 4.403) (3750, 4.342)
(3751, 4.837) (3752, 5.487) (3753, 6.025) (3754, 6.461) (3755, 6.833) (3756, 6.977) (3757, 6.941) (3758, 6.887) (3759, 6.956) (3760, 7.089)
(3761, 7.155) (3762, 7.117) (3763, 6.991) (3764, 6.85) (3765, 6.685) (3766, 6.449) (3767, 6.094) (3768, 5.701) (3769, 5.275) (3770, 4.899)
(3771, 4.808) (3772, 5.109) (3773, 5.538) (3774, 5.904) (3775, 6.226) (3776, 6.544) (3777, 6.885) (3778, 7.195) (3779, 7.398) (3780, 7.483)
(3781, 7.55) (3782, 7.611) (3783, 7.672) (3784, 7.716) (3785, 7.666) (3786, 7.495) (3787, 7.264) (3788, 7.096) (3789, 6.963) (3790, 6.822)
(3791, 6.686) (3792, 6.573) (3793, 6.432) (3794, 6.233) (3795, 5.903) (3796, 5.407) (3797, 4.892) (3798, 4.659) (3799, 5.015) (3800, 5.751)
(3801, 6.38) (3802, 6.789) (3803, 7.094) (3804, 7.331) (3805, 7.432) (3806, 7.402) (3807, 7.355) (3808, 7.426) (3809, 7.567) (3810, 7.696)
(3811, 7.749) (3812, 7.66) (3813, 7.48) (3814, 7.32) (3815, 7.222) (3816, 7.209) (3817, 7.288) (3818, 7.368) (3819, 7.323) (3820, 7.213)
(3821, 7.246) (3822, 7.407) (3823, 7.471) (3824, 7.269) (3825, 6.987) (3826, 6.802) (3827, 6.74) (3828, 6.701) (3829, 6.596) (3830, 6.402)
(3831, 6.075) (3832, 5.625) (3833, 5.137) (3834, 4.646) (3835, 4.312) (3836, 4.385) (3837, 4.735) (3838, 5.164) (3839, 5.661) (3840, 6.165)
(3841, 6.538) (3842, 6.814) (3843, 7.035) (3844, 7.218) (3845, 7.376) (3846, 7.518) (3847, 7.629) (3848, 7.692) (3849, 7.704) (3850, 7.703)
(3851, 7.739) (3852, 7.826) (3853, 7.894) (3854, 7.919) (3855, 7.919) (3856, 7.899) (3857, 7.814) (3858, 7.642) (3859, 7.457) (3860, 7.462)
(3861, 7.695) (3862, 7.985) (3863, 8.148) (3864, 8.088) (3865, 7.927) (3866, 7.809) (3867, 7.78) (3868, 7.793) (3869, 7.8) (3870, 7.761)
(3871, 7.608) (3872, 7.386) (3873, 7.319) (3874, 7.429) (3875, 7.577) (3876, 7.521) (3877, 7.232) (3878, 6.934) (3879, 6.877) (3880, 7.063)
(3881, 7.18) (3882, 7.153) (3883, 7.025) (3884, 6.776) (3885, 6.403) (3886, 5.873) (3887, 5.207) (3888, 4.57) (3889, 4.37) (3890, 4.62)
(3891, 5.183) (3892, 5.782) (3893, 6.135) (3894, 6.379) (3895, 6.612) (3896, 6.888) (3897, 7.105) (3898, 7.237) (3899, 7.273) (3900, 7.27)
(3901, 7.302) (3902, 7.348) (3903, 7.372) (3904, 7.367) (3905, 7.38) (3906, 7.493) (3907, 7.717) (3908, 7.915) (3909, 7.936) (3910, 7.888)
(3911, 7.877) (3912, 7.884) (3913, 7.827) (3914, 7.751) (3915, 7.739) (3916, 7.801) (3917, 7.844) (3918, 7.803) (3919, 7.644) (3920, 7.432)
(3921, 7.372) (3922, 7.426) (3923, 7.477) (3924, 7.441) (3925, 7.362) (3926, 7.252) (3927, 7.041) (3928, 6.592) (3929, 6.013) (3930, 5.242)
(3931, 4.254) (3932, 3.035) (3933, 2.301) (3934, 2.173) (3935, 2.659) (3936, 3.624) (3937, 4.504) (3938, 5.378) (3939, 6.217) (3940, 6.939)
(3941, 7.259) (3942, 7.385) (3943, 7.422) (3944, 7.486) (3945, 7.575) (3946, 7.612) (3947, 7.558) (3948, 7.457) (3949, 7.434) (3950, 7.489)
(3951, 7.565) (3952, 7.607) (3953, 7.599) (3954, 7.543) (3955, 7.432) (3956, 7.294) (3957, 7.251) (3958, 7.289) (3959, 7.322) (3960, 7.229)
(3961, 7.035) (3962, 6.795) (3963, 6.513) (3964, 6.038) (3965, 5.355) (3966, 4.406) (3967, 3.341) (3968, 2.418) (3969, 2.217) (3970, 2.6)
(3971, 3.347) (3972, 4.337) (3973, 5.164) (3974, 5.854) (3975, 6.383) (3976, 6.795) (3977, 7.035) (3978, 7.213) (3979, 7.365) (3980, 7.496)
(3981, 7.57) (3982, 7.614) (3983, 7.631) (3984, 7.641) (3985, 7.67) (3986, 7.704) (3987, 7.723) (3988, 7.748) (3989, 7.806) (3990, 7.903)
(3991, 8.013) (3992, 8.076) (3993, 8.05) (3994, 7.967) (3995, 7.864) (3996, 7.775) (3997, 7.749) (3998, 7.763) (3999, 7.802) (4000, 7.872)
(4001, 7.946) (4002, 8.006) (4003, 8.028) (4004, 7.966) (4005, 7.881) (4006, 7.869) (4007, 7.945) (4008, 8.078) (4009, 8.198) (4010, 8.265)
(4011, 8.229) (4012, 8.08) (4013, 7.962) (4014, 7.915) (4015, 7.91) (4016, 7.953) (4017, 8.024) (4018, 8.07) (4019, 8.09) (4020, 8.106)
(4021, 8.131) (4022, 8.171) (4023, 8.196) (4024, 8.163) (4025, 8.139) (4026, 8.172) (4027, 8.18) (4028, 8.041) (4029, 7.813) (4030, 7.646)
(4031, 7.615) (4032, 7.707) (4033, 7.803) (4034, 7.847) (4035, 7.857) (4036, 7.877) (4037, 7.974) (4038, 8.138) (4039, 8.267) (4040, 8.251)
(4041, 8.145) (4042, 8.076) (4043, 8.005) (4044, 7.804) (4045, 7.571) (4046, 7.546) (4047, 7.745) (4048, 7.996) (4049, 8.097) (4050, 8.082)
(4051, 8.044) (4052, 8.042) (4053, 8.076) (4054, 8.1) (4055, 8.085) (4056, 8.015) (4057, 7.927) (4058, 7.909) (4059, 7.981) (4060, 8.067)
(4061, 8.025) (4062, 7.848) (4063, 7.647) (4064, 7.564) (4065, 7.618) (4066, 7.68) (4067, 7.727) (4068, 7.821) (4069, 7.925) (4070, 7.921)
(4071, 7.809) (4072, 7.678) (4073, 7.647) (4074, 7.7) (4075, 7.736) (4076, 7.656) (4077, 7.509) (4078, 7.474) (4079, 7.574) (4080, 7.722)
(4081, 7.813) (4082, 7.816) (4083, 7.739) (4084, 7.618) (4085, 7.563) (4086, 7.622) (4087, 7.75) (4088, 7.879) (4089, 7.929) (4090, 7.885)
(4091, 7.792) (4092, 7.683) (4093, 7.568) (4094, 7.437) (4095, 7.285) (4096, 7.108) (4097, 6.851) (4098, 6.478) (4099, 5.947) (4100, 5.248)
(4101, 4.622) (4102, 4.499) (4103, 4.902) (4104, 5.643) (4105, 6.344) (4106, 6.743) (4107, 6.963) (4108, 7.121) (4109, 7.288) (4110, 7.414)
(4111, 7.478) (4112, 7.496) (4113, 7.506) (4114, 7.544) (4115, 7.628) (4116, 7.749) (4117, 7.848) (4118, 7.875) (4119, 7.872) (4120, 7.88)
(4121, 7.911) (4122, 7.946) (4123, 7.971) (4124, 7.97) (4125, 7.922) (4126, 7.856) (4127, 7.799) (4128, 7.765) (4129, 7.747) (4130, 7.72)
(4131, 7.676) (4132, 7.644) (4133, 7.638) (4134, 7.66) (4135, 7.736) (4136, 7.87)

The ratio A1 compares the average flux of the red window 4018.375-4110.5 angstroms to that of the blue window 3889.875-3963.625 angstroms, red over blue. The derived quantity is 1.1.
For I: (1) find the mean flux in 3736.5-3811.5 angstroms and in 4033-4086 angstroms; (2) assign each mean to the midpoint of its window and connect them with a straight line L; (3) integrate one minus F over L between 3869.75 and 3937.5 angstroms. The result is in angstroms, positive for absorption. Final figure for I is 4.25 angstroms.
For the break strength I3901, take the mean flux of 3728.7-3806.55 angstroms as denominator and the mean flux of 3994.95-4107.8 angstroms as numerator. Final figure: 1.2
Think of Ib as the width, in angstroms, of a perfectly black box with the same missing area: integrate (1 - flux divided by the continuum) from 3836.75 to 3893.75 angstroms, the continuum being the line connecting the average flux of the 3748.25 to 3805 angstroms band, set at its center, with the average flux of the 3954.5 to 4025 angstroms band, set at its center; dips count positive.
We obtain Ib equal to -2.7 angstroms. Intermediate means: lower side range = 6.4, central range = 7.03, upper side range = 7.16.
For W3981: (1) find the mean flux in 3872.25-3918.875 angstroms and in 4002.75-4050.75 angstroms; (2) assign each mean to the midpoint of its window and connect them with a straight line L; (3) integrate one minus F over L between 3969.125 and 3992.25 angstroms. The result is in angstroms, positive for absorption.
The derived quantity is 2.8 angstroms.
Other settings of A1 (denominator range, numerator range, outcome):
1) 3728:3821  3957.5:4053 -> 1.15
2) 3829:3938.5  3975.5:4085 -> 1.16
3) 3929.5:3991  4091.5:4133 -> 1.15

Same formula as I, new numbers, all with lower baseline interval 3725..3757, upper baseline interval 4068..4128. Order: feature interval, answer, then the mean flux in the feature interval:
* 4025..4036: -1.3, 7.88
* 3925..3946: 3.3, 5.61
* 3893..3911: -2.2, 7.3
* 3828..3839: 1.4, 5.39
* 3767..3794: -2.9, 6.62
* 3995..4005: -1.4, 7.88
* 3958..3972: 3.6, 5.03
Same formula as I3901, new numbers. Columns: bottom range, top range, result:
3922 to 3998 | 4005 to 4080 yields 1.22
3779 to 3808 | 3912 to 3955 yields 0.98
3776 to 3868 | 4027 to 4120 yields 1.08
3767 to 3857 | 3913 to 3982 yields 0.94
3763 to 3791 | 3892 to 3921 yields 1.12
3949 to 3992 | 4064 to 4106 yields 1.10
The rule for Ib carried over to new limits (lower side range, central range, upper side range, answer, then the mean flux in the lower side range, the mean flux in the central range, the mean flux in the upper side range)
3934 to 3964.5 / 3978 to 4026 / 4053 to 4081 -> -4.6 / 6.74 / 7.91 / 7.8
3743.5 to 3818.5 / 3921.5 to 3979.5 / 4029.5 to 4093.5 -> 9.9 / 6.55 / 6.07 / 7.83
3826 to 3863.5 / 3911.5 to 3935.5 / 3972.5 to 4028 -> 3.0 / 6.84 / 6.39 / 7.76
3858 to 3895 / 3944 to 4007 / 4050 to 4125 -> 2.0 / 6.93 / 6.96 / 7.46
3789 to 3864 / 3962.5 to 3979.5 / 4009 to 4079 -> 5.6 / 6.86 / 5.08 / 7.93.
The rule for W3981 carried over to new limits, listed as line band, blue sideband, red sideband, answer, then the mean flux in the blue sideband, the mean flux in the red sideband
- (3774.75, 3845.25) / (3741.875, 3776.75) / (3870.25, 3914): -3.5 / 6.07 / 6.93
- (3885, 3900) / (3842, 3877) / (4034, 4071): 3.3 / 7.66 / 7.93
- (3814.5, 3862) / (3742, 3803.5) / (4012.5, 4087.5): -1.4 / 6.34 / 7.89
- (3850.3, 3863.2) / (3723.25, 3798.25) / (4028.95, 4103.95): -2.2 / 6.21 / 7.58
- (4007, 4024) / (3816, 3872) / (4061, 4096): -1.3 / 7.06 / 7.69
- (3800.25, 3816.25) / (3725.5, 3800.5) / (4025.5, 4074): -2.0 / 6.2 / 7.9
